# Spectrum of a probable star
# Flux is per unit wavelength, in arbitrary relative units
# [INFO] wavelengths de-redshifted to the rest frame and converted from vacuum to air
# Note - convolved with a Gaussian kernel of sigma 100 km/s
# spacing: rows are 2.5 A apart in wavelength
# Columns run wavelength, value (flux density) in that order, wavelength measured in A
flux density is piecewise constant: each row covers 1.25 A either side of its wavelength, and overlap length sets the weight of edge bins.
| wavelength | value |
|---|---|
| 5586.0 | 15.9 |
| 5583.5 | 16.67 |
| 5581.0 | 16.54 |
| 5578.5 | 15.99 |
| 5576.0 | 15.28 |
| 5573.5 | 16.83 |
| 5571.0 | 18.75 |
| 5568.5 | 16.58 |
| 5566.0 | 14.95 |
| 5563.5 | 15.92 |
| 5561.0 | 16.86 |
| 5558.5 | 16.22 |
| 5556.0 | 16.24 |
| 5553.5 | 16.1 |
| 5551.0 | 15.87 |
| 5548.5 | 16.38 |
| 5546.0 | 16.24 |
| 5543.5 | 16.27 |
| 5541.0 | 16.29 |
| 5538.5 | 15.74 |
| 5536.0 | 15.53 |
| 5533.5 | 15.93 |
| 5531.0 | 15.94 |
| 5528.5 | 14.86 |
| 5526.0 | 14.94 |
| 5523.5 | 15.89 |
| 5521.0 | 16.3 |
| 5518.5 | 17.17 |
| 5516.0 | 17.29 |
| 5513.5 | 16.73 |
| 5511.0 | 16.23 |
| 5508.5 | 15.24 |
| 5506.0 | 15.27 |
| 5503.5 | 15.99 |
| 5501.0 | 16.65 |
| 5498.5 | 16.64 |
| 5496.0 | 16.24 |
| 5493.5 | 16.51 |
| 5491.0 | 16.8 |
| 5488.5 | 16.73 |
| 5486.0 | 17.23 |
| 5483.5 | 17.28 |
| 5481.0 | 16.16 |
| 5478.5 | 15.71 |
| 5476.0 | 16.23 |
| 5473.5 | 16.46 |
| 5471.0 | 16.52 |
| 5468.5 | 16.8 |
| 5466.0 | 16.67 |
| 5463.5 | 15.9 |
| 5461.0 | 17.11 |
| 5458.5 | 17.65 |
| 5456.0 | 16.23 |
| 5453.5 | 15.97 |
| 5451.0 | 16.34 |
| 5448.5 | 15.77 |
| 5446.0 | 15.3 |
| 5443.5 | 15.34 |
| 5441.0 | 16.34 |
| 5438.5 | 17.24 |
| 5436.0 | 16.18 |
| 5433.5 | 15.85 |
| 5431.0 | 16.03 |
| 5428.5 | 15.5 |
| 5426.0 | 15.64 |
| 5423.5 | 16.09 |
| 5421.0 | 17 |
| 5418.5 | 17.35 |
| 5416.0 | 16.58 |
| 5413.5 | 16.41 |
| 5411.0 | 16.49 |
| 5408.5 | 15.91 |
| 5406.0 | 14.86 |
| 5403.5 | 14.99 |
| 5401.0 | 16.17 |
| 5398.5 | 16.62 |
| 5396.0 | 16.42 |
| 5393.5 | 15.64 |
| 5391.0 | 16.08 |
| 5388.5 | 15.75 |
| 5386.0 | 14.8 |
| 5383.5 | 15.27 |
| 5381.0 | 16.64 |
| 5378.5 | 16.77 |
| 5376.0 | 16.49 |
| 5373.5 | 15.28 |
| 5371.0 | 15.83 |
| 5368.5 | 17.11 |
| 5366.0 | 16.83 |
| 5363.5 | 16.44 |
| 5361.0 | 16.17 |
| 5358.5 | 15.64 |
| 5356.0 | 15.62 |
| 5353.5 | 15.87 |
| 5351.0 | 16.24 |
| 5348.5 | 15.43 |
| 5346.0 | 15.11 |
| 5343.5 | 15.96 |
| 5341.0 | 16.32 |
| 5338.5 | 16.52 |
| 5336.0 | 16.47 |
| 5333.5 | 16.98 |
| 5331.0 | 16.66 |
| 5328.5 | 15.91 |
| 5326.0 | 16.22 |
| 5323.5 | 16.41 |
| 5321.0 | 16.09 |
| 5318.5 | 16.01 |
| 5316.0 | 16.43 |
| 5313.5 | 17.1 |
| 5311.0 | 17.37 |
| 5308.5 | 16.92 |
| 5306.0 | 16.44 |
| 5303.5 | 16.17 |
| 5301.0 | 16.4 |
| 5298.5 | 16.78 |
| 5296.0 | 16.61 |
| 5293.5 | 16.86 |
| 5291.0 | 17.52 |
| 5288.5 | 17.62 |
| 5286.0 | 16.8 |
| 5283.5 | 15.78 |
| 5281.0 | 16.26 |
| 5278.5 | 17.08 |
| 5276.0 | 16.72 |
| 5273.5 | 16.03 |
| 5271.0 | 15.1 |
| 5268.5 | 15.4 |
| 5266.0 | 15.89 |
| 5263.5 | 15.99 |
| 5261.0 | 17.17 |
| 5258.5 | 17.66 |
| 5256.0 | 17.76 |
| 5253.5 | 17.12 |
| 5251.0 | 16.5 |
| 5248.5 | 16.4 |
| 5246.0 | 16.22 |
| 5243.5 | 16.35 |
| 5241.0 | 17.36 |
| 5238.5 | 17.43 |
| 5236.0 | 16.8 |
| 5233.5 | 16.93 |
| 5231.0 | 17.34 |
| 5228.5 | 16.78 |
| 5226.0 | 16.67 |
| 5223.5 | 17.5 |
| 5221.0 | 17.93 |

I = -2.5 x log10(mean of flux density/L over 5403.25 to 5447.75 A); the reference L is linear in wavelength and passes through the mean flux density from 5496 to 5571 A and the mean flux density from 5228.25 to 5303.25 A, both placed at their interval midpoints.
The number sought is 0.02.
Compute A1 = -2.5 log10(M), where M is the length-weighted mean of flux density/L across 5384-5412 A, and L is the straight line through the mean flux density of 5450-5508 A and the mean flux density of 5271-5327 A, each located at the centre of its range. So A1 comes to 0.050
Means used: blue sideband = 16.6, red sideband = 16.5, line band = 15.8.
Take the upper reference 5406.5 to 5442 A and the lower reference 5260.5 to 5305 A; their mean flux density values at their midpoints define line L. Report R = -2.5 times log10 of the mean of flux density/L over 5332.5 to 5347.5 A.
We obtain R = 0.01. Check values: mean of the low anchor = 16.4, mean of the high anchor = 16.3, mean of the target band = 16.2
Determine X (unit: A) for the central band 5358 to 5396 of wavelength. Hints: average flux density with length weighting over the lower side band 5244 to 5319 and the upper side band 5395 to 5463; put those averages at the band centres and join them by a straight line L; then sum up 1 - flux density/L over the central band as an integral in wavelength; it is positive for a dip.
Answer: 0.6 A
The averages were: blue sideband 16.6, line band 16.1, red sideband 16.2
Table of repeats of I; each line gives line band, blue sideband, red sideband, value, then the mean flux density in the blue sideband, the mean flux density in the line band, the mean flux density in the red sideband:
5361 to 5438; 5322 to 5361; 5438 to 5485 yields 0.01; 16.1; 16.1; 16.4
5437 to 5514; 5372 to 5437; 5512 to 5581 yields -0.02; 16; 16.4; 16.2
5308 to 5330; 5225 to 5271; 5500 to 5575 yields 0.01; 16.7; 16.5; 16.2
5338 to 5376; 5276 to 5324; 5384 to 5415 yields 0.01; 16.7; 16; 15.8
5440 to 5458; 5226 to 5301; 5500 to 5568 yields 0.02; 16.7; 16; 16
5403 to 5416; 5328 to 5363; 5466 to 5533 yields 0.02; 16.1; 15.9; 16.3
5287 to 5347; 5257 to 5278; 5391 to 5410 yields -0.03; 16.3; 16.5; 15.8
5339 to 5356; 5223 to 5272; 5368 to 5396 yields 0.02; 16.7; 15.8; 16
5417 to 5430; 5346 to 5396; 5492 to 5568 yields -0.02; 16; 16.3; 16.1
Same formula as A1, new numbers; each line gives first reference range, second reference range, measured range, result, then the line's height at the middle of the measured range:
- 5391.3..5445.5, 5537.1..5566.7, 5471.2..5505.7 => -0.02 mag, 16.1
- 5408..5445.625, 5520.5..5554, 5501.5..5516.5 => -0.01 mag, 16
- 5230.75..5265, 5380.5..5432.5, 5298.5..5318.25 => -0.01 mag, 16.6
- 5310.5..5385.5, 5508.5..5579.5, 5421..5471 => 0.00 mag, 16.2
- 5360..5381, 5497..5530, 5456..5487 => -0.03 mag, 16.2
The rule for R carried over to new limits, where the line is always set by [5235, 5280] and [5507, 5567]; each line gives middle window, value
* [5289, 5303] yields -0.02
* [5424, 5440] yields 0.01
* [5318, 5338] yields 0.01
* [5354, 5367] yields 0.02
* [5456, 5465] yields -0.04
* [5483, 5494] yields -0.05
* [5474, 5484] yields -0.01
